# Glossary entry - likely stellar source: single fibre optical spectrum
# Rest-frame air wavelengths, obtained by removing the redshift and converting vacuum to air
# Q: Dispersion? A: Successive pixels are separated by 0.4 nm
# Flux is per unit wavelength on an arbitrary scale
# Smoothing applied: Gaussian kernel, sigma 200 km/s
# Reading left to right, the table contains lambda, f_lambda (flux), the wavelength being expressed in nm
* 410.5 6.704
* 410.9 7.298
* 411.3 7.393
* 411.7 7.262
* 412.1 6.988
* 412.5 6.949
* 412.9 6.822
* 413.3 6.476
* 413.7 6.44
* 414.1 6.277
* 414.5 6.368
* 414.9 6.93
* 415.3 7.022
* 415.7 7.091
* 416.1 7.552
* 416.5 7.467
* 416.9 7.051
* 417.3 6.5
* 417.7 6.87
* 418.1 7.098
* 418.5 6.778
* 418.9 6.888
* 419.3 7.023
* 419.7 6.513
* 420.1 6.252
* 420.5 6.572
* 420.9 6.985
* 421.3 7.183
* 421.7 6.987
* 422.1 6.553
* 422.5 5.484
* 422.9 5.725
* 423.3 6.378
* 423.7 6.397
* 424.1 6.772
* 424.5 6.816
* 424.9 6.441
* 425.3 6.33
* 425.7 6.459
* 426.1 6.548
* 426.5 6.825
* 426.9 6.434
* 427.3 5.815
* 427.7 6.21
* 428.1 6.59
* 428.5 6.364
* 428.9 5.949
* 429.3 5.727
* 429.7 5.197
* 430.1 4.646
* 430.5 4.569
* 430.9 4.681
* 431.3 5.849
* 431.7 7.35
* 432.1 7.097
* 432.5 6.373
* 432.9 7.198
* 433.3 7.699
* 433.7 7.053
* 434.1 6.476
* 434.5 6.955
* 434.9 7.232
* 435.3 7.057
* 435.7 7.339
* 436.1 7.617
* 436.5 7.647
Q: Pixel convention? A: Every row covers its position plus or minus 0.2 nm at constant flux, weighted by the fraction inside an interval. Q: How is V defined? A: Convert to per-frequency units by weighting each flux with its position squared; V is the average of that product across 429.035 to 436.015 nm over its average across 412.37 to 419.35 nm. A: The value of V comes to 1.0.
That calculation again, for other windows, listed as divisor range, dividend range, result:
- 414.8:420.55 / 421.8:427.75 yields 0.95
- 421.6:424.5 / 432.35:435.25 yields 1.16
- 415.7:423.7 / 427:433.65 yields 0.96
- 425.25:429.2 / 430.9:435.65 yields 1.11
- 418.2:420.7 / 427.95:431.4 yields 0.86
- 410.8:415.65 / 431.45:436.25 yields 1.14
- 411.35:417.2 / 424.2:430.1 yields 0.96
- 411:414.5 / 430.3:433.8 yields 1.03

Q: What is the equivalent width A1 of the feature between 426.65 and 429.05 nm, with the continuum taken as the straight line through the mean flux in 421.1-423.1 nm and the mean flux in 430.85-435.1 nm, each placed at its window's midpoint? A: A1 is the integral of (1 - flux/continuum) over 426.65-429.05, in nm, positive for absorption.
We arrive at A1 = 0.13 nm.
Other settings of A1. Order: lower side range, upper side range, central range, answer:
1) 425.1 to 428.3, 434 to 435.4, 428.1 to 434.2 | 0.51 nm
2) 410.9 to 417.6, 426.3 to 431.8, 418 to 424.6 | -0.20 nm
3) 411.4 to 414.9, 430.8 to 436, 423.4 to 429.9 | 0.48 nm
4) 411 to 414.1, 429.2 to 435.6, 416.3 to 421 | -0.08 nm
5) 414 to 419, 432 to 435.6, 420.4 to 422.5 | 0.07 nm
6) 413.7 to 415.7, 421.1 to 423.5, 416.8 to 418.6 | -0.08 nm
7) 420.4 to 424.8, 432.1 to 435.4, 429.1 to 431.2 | 0.57 nm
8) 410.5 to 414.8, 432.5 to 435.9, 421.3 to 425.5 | 0.32 nm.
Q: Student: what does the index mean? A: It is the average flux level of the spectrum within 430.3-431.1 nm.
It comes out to 4.62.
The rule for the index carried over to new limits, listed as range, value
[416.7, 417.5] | 6.78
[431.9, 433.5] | 7.09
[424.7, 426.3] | 6.44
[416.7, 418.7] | 6.86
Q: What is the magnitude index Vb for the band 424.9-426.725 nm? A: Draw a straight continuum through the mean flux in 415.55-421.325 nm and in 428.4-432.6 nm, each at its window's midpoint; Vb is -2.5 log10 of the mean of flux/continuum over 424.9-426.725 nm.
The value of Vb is -0.053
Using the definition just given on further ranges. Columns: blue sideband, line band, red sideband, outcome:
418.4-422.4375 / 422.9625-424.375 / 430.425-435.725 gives 0.04 mag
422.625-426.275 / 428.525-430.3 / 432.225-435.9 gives 0.22 mag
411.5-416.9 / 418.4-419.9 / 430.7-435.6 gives 0.01 mag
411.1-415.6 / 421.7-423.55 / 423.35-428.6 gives 0.07 mag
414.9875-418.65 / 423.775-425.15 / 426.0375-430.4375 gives -0.05 mag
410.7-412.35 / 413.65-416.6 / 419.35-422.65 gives 0.01 mag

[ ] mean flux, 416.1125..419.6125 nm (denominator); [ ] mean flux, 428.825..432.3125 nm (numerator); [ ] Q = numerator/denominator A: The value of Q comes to 0.81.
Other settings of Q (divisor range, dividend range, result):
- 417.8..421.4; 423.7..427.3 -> 0.96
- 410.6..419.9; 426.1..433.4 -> 0.89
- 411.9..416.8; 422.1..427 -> 0.93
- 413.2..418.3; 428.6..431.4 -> 0.76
